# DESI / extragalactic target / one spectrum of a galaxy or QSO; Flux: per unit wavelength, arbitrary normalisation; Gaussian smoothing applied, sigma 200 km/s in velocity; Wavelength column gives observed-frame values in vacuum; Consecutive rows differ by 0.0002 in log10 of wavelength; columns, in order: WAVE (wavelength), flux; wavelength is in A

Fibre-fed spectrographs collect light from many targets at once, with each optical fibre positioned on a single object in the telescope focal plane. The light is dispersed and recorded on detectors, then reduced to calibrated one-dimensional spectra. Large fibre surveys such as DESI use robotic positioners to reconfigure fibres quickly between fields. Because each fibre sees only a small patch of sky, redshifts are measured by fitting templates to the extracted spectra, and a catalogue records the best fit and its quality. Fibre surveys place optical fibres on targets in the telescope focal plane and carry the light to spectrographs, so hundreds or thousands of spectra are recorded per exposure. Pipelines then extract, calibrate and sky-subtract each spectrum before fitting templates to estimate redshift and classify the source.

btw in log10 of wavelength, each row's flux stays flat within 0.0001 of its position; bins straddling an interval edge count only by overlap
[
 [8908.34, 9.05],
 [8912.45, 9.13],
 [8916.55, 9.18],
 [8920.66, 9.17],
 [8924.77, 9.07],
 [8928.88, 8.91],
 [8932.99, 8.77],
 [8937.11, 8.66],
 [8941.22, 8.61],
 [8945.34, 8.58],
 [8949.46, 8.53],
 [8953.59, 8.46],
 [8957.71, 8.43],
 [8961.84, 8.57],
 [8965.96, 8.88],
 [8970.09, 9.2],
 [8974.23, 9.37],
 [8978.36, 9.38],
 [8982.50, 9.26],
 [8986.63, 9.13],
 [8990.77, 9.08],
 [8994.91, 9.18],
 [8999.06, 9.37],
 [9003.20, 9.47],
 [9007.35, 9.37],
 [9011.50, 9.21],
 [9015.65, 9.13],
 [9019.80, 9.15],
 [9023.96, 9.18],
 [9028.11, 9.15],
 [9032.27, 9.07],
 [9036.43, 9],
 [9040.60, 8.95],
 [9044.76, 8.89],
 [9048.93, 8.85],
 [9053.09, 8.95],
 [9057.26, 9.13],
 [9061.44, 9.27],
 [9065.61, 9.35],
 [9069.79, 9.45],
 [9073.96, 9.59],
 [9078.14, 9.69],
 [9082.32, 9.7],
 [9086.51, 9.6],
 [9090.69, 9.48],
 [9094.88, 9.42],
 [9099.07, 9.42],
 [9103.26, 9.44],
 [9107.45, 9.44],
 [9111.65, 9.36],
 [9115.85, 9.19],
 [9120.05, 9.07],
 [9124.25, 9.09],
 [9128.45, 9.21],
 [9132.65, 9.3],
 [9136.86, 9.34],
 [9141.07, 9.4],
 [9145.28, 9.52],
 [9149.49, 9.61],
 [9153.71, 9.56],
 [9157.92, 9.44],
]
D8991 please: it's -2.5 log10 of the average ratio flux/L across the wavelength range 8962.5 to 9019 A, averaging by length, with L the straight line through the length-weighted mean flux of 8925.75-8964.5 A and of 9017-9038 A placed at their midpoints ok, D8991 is -0.04 mag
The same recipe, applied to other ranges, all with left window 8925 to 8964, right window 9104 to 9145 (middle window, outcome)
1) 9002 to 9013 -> -0.057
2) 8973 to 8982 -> -0.072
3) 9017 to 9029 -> -0.029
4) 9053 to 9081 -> -0.036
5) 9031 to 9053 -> 0.005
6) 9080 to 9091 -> -0.054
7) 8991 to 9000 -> -0.048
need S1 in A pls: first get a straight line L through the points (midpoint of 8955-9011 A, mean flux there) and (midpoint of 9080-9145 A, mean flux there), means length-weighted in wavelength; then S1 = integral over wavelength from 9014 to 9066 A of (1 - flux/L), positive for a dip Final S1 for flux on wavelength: 0.9 A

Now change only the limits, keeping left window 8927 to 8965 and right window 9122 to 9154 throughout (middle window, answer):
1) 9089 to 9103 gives -0.36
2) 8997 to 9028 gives -1.33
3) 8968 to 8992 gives -1.34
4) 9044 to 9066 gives -0.04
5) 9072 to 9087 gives -0.84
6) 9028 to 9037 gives -0.11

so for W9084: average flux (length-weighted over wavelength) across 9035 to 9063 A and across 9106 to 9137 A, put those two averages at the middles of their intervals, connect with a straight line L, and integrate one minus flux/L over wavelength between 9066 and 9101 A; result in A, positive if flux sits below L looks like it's -1.62 A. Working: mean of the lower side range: 9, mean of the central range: 9.54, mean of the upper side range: 9.24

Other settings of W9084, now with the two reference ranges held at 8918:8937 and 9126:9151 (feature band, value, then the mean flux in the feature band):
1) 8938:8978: 1.1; 8.76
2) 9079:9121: -0.5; 9.43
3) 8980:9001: -0.3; 9.21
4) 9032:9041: 0.2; 9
